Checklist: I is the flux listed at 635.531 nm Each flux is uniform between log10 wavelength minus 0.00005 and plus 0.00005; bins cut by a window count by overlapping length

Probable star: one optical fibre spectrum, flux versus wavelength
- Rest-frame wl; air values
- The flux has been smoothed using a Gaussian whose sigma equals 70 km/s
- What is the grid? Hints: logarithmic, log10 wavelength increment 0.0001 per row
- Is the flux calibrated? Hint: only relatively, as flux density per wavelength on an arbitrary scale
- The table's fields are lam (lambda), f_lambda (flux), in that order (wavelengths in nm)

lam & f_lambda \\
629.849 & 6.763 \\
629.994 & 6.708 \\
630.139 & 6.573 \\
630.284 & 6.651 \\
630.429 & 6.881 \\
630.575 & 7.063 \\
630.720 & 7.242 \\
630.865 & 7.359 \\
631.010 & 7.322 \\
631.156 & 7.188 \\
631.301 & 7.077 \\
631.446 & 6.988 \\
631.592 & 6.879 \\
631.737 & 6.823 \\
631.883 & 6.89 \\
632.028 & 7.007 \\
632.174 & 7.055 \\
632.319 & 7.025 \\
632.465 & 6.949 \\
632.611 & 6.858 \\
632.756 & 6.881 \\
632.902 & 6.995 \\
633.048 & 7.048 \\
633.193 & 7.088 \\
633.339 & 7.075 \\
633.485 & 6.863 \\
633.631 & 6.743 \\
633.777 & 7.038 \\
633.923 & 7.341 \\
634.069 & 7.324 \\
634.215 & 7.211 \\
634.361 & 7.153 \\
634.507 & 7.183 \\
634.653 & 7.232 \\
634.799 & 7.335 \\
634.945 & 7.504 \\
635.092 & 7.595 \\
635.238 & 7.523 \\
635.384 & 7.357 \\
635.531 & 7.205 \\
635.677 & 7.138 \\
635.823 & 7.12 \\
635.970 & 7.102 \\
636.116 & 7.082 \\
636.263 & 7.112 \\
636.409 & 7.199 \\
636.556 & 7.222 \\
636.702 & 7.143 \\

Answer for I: 7.205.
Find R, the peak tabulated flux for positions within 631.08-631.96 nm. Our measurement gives 7.188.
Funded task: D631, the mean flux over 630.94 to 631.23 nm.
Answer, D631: 7.24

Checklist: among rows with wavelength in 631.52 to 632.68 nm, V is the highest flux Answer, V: 7.055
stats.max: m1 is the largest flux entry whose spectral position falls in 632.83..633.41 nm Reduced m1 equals 7.088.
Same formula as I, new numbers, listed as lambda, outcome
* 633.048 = 7.048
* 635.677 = 7.138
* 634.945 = 7.504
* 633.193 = 7.088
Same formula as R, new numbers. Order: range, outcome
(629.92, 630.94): 7.359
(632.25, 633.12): 7.048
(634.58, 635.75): 7.595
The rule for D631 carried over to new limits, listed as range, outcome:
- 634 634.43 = 7.23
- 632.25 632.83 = 6.92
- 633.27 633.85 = 6.92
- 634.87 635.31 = 7.53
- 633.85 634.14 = 7.33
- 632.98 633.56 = 7.02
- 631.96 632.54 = 7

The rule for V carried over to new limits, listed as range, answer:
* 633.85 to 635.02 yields 7.504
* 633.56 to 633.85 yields 7.038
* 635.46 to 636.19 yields 7.205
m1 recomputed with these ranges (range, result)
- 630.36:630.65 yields 7.063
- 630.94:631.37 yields 7.322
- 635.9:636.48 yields 7.199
